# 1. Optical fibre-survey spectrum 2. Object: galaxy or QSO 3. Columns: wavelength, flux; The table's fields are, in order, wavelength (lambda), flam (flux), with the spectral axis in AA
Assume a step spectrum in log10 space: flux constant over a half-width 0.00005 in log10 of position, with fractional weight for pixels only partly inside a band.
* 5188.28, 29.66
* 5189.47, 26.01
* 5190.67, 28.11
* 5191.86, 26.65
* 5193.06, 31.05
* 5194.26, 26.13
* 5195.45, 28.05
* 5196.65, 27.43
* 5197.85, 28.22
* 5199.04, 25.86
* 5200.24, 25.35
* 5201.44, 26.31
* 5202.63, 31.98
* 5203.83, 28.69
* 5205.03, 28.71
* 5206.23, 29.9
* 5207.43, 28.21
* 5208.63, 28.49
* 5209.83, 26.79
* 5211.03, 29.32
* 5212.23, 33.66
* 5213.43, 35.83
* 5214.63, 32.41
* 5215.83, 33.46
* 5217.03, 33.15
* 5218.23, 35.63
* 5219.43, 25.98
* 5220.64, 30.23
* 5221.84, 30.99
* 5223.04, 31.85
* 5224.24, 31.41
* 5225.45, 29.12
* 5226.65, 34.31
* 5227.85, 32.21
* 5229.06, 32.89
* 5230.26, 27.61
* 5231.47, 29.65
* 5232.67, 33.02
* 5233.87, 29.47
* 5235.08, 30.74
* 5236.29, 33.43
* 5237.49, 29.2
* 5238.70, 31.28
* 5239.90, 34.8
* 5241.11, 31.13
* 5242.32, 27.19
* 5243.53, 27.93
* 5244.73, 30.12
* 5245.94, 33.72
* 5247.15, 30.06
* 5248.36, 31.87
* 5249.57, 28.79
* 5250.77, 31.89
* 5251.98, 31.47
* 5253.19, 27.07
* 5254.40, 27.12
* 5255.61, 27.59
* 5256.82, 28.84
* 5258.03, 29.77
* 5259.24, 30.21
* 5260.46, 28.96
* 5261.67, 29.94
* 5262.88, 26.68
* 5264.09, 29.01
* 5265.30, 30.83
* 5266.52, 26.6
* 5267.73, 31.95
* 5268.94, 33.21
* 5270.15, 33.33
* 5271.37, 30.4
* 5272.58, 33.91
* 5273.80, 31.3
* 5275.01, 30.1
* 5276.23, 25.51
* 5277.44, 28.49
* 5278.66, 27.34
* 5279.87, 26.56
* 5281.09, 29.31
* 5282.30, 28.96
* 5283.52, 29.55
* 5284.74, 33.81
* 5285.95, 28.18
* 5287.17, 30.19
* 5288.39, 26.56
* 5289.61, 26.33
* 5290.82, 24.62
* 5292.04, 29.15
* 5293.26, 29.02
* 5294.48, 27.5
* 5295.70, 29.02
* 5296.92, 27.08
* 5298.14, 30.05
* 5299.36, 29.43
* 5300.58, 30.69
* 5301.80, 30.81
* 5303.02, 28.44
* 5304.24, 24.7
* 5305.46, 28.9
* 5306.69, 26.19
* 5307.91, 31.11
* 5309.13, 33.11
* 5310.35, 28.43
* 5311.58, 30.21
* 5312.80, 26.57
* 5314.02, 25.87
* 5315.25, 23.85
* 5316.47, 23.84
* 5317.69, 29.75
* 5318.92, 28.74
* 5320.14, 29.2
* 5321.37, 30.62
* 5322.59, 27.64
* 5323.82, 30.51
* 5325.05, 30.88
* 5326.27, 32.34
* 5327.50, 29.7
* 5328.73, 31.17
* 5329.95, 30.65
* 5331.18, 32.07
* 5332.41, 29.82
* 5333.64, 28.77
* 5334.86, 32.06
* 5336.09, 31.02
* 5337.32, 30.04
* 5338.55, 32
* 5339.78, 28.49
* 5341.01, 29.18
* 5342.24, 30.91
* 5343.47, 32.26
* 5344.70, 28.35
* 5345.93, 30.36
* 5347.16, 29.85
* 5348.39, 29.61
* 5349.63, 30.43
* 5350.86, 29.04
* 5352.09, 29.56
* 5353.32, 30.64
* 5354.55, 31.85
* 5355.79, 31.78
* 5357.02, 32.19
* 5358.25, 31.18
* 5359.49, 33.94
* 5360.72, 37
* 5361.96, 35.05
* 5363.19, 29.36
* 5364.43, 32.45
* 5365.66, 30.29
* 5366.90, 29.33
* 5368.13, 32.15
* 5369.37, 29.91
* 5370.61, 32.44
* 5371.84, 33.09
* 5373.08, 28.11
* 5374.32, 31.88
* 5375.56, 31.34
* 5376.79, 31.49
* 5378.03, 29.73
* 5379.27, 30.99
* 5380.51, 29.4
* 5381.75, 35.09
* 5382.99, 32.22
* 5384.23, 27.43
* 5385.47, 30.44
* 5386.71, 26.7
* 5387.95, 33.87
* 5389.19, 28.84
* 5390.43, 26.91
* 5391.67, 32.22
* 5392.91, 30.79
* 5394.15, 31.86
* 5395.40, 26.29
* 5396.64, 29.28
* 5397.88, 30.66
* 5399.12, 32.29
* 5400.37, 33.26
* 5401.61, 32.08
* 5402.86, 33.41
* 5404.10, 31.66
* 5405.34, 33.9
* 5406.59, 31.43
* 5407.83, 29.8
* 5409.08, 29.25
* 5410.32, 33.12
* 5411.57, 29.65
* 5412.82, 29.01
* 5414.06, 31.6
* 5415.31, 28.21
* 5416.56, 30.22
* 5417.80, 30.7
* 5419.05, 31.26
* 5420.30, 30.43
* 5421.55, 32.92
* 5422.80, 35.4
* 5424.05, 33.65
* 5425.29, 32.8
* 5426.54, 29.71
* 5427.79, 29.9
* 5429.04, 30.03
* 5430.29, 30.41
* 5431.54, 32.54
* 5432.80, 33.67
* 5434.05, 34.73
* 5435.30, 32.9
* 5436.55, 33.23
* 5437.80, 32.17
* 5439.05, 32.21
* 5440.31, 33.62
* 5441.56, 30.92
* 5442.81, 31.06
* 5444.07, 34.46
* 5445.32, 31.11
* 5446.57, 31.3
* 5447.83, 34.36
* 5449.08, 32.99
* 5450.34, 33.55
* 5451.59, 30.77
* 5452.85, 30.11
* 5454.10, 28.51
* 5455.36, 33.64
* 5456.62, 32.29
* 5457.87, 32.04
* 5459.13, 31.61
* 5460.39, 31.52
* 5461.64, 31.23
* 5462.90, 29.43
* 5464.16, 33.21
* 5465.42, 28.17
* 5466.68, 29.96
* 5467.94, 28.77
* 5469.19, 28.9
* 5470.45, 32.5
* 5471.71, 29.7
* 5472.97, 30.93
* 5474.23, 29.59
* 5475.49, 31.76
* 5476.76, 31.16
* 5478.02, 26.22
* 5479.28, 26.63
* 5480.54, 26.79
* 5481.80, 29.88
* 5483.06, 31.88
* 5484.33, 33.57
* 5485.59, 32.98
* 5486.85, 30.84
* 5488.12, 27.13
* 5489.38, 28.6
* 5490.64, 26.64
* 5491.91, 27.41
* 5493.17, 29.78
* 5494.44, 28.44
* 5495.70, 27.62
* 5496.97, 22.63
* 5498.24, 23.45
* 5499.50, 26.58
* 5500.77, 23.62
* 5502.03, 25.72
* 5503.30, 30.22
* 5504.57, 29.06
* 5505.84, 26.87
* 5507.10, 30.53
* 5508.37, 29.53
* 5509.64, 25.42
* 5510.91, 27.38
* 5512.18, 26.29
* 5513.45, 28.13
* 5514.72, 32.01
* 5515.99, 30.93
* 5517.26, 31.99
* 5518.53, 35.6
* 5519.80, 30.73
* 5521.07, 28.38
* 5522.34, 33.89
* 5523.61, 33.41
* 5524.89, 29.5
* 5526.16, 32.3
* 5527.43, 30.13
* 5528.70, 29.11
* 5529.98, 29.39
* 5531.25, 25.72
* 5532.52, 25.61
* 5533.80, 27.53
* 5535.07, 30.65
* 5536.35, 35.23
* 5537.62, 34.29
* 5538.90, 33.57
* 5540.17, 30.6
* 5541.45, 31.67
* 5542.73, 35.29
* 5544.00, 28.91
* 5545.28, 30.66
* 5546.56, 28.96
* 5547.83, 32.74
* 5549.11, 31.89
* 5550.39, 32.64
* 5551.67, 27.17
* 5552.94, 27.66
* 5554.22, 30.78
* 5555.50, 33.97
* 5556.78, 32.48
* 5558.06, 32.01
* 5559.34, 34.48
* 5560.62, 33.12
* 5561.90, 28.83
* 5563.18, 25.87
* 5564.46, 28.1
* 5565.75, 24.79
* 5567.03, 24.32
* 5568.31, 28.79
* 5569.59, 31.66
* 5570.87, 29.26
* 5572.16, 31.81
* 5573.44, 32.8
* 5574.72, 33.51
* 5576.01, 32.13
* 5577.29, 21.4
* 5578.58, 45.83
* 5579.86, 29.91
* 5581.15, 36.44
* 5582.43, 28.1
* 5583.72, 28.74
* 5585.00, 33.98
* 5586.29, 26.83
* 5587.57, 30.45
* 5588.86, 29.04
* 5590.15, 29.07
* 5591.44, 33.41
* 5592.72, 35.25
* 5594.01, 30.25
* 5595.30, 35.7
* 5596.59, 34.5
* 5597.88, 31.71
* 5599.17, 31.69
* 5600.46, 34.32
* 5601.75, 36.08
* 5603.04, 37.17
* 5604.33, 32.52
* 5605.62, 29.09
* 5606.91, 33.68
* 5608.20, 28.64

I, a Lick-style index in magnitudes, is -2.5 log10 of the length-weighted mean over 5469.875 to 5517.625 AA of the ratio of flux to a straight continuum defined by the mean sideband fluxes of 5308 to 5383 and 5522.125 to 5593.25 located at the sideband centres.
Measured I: 0.07 mag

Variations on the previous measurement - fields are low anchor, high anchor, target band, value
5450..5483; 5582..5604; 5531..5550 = 0.014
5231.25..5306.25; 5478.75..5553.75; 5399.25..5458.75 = -0.081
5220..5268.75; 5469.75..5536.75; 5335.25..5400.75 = -0.039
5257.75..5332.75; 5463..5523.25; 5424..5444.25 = -0.107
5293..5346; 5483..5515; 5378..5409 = -0.073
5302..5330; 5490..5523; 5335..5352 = -0.052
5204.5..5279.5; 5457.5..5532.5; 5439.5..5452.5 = -0.098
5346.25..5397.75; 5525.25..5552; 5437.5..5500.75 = 0.023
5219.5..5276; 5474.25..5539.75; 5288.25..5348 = 0.035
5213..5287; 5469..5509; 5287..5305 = 0.070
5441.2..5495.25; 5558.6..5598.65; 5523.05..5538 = 0.022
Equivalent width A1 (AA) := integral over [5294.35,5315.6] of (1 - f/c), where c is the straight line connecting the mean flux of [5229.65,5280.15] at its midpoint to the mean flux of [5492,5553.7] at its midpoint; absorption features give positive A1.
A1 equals 1.0 AA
